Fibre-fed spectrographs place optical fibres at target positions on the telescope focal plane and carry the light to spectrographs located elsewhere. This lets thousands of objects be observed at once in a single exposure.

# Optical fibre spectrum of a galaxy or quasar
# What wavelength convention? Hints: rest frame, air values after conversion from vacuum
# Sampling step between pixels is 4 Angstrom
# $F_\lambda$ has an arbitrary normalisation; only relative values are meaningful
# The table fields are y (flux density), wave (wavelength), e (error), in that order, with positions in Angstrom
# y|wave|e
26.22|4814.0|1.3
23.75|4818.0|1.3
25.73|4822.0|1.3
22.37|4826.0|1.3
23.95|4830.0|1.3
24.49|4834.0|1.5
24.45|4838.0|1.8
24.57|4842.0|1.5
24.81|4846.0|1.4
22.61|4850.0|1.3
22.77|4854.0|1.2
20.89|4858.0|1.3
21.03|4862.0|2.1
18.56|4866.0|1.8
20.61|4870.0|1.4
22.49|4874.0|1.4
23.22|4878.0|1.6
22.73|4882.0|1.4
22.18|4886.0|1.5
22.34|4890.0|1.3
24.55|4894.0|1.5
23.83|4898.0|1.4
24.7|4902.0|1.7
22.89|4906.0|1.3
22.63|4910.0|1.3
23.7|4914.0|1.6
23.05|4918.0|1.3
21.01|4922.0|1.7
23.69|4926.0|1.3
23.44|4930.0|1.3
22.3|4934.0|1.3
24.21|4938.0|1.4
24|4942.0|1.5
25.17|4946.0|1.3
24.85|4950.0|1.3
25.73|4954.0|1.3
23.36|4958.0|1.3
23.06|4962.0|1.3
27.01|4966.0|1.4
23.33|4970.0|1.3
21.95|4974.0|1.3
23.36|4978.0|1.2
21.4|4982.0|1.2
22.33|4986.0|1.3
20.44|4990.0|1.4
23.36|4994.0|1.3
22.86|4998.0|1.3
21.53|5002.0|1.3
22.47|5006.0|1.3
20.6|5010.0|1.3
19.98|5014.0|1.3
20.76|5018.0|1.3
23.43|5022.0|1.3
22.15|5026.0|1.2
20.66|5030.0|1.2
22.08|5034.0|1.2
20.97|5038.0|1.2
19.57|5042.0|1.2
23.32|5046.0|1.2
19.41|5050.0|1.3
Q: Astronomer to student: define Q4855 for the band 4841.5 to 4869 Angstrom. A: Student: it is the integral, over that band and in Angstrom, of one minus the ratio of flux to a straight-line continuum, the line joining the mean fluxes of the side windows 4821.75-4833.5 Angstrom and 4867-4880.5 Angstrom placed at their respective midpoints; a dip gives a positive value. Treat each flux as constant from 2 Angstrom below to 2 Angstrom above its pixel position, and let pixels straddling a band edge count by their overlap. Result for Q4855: 0.8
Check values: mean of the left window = 23.8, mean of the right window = 21.9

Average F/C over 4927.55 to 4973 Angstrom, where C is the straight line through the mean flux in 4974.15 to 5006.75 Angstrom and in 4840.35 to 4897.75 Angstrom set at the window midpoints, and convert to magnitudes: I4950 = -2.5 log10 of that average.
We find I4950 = -0.09 mag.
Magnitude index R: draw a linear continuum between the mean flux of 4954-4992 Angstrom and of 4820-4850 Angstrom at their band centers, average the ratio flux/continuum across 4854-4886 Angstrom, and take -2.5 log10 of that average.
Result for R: 0.12 mag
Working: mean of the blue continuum 24.2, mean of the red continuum 23.1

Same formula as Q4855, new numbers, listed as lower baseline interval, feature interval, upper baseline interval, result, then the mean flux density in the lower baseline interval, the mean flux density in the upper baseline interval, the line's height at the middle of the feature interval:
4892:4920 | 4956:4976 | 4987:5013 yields -1.1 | 23.6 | 21.8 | 22.5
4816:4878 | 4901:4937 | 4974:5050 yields -1.1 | 22.9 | 21.7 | 22.4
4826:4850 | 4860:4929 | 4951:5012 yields 3.1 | 24.1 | 22.9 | 23.6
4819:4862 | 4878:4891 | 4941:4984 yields 0.6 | 23.5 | 23.9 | 23.7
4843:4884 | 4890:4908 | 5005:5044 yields -1.6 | 22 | 21.2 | 21.9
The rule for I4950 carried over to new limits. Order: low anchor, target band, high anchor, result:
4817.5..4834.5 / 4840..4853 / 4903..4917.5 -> 0.00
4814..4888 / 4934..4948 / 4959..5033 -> -0.08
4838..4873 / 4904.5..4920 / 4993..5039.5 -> -0.05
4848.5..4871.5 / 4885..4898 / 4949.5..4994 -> -0.07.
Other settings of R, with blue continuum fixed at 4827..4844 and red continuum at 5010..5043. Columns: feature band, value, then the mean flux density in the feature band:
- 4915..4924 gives 0.03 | 22.2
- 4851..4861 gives 0.10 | 21.8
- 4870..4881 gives 0.06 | 22.4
